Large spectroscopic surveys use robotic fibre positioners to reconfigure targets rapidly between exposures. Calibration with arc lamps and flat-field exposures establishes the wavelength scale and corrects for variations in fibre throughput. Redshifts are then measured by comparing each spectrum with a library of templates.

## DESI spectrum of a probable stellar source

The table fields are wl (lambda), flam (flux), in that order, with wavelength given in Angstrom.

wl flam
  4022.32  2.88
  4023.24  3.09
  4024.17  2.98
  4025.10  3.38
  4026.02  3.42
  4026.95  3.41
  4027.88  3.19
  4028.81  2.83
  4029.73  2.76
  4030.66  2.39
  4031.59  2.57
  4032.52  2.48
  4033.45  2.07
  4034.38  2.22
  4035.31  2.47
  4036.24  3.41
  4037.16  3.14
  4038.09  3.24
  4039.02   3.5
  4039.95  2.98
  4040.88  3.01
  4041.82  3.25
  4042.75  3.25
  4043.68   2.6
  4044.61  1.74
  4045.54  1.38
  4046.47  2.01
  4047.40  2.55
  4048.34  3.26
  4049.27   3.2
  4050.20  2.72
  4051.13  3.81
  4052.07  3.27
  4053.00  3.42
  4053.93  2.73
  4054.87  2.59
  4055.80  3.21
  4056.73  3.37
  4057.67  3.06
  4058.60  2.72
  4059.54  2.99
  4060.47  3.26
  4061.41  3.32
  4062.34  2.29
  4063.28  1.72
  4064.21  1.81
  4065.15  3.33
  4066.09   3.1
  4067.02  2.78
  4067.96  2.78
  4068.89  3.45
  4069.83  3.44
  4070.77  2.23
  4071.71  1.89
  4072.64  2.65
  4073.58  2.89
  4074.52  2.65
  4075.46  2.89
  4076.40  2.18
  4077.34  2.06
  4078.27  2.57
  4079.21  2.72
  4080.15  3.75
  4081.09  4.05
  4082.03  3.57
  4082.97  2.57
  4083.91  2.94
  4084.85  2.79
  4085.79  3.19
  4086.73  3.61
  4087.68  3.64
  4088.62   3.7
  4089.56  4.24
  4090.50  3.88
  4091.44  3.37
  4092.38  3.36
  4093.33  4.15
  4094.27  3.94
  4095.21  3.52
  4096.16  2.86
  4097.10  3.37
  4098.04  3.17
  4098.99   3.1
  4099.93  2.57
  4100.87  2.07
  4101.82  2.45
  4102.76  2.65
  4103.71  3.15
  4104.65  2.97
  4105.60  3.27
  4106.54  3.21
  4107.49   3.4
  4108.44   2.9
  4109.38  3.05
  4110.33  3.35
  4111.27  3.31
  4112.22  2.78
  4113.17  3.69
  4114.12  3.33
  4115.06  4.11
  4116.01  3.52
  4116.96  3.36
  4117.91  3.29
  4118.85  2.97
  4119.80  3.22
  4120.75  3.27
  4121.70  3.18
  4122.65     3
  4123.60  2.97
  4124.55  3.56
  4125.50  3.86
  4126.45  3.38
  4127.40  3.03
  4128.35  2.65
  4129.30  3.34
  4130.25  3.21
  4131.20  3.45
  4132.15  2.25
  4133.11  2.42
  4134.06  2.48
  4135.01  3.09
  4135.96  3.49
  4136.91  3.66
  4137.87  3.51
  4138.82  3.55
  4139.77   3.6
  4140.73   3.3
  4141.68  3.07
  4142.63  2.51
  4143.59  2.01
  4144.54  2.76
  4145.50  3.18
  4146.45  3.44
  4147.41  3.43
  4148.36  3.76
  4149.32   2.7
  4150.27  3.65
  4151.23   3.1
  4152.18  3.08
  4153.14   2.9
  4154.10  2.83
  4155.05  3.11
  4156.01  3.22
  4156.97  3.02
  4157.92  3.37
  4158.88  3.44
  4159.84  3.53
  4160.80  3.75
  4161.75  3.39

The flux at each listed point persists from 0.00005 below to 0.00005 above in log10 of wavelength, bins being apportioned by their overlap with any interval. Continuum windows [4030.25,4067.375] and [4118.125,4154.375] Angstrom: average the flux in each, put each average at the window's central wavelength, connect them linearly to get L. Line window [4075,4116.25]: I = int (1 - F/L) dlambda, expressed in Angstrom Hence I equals -3.1 Angstrom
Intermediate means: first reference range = 2.81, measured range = 3.2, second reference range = 3.13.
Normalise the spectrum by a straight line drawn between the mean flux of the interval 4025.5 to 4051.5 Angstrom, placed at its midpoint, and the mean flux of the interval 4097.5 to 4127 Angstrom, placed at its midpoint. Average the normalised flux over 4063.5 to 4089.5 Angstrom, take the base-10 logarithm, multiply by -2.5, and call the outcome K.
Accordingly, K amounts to 0.02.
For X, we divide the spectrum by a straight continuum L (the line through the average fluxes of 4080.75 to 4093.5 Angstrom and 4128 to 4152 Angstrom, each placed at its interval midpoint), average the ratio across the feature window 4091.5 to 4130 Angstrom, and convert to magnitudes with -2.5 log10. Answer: 0.03 mag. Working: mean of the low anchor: 3.48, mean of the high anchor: 3.11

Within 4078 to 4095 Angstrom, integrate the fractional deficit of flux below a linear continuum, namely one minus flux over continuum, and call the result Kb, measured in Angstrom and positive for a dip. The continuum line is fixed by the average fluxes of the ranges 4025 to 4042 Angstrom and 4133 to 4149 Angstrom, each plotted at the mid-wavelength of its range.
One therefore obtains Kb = -2.40 Angstrom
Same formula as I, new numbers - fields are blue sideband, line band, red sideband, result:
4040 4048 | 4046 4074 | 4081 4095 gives 0.0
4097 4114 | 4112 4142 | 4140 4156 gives -1.9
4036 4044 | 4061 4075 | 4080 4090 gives 2.7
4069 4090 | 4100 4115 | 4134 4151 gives 0.2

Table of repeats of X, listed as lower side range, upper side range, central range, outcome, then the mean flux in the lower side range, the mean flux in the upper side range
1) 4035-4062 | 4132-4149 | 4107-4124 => -0.071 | 2.95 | 3.1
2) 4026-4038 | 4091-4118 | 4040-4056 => 0.024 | 2.79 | 3.21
